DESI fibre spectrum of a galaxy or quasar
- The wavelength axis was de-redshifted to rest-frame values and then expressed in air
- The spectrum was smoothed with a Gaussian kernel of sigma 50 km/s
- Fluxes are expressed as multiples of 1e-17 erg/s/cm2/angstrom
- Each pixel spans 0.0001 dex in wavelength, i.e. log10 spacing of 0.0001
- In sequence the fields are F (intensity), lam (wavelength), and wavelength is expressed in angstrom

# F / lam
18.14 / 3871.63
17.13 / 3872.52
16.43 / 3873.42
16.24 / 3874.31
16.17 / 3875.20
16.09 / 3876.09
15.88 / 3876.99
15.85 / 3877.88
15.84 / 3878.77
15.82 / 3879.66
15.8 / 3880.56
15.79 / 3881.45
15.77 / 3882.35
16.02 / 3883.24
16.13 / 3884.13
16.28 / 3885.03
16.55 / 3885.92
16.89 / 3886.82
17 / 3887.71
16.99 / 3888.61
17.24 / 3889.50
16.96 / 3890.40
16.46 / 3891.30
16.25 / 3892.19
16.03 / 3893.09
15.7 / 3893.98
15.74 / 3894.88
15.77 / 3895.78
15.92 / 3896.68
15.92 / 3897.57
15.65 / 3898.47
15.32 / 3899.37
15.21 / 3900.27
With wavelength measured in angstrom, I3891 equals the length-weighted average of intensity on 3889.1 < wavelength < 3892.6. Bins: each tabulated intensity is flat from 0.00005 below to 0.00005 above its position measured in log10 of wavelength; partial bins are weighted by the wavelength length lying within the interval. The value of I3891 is 16.7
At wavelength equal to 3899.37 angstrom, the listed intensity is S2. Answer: 15.32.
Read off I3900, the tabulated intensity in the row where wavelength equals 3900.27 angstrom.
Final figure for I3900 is 15.21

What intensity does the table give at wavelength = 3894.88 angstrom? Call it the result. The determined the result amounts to 15.74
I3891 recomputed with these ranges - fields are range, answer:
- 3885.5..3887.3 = 16.7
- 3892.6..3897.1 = 15.8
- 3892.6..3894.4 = 15.9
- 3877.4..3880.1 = 15.9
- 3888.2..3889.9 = 17.2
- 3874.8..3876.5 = 16.2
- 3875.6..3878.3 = 15.9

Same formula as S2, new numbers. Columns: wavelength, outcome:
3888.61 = 16.99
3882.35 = 15.77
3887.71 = 17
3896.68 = 15.92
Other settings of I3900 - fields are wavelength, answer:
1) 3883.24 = 16.02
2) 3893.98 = 15.7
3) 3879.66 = 15.82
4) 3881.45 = 15.79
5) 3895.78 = 15.77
